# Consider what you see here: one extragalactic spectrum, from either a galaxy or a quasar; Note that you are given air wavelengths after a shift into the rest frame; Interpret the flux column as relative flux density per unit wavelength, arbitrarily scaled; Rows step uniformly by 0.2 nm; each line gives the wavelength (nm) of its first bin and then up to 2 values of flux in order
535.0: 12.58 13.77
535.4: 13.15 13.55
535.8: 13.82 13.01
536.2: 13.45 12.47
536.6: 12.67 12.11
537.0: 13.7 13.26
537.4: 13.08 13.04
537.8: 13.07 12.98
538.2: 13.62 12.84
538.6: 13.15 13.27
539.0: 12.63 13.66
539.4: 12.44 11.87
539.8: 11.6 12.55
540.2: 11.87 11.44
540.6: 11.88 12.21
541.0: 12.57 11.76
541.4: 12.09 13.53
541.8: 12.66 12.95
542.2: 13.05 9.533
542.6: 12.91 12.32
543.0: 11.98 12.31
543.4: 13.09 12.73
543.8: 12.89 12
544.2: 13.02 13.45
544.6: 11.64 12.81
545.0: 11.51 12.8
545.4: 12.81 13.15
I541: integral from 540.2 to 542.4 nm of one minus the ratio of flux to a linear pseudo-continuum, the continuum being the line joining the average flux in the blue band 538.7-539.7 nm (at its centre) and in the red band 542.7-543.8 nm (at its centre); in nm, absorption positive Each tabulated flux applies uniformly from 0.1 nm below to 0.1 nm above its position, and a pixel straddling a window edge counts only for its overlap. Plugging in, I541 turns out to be 0.07 nm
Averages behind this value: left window 12.8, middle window 12.3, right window 12.5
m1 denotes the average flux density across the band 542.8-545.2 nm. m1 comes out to 12.5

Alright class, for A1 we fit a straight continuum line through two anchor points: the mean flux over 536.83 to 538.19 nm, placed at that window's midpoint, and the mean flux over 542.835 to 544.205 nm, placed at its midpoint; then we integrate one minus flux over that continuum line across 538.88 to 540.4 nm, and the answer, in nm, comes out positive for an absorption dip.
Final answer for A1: 0.07 nm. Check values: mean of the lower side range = 13.2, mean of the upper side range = 12.5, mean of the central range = 12.3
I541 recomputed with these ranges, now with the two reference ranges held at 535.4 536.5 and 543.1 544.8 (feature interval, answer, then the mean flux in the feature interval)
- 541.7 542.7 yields 0.044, 12.2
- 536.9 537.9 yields -0.007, 13.2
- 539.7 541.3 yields 0.115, 12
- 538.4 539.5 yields 0.001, 13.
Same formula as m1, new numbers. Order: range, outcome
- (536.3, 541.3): 12.6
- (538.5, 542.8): 12.4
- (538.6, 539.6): 12.9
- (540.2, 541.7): 12.2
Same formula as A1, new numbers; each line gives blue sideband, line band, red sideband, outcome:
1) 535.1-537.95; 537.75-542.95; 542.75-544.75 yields 0.149 nm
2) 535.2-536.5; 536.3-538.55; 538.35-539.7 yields 0.012 nm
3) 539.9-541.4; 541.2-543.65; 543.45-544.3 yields 0.000 nm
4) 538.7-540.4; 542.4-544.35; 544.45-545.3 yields -0.022 nm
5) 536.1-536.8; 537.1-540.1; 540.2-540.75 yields -0.160 nm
